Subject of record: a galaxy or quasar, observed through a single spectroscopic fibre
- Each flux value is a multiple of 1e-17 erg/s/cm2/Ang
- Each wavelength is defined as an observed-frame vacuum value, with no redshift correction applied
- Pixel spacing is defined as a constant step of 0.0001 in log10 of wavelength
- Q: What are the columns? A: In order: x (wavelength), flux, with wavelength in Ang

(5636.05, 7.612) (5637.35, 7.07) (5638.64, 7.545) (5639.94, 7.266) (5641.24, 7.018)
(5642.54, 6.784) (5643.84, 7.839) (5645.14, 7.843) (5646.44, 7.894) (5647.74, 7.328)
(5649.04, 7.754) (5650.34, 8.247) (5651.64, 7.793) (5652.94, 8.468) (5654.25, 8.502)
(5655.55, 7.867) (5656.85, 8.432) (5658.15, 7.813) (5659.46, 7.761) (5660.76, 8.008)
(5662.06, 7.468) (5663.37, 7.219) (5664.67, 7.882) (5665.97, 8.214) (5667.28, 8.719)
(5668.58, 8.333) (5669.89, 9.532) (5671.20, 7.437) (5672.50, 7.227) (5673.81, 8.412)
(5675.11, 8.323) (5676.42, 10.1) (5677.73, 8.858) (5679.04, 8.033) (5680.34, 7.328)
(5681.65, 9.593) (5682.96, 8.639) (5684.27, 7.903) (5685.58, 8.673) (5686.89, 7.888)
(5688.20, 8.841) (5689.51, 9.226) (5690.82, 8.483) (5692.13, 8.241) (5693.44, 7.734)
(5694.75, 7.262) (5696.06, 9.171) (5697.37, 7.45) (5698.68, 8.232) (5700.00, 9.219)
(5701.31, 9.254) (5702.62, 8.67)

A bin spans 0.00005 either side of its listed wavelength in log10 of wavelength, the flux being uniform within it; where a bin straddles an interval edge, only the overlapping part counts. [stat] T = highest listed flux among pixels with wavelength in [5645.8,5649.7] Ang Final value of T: 7.894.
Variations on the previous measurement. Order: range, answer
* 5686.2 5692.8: 9.226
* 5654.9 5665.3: 8.432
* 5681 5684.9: 9.593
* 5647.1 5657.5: 8.502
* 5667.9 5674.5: 9.532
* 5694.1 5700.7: 9.219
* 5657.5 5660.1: 7.813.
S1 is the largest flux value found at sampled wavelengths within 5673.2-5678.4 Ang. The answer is 10.1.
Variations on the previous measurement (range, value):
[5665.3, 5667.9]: 8.719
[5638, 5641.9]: 7.545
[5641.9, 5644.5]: 7.839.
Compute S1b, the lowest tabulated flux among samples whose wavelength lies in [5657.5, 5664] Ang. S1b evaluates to 7.219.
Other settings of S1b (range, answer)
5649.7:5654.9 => 7.793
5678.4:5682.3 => 7.328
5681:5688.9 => 7.888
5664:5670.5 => 7.882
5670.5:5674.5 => 7.227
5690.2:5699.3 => 7.262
